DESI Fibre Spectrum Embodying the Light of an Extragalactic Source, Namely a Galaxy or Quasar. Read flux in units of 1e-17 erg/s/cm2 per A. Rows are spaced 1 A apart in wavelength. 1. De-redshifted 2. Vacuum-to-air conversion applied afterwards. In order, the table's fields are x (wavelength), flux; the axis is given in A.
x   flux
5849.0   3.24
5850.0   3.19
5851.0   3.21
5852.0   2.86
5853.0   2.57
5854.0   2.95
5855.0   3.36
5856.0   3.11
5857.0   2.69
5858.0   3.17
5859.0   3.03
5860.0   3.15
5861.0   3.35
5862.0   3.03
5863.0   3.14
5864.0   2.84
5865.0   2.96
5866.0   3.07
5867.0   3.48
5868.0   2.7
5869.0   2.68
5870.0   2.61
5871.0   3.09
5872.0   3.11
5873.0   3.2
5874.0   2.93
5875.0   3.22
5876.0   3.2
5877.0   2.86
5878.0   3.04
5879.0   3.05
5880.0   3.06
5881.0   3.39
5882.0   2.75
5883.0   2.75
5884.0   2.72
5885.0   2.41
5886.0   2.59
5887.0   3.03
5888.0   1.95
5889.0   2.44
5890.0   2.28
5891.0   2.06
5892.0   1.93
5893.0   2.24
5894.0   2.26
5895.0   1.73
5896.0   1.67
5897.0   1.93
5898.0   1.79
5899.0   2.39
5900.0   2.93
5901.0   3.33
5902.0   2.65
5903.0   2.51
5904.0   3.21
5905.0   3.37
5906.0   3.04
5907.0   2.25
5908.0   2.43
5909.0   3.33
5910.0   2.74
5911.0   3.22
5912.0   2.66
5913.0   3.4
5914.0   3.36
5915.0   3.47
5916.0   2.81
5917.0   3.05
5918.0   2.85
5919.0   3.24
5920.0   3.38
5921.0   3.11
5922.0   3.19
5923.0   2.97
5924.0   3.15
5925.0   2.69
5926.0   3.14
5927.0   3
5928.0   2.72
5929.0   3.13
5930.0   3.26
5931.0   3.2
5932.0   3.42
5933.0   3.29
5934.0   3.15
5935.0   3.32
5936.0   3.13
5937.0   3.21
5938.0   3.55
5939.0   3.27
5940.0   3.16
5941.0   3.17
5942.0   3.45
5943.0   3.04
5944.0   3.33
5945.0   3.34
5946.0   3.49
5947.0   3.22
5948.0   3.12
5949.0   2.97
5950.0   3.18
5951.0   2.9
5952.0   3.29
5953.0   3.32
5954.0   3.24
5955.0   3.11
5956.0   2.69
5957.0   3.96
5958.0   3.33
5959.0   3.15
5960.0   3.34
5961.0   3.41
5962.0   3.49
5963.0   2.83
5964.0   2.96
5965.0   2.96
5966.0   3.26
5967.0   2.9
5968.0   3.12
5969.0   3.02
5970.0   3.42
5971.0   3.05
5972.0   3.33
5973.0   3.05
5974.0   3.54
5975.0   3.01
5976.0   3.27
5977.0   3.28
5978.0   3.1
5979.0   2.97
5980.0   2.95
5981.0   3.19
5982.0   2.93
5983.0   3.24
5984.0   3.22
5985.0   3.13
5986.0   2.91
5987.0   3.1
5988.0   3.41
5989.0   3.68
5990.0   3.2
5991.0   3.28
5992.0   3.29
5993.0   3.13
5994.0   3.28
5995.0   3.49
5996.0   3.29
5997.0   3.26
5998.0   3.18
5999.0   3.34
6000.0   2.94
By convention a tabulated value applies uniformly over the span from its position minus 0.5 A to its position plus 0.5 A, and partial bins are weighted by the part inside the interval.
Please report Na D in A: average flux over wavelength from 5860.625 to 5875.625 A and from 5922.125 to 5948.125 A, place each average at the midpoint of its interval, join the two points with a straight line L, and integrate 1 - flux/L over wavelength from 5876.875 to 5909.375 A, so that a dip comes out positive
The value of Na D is 5.3 A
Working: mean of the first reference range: 3.03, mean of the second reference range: 3.19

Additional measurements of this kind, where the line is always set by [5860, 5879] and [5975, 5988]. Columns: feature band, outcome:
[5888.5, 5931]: 4.01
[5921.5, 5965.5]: -1.43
